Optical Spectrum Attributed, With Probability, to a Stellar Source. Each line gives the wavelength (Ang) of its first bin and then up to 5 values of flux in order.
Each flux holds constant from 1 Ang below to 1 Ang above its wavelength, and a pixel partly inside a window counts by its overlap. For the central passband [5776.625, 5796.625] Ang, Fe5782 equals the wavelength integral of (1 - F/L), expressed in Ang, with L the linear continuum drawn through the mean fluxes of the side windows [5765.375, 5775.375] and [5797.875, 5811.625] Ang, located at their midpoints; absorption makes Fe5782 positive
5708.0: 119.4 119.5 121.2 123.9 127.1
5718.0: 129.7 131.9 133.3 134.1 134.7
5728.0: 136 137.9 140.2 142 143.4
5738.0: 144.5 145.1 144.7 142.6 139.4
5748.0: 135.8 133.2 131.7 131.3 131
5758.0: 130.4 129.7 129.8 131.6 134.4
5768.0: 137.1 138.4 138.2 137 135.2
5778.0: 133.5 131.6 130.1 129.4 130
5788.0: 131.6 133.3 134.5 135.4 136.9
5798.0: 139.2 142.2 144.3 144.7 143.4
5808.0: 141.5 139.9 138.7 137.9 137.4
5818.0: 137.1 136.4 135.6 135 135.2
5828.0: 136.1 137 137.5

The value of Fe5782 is 0.99 Ang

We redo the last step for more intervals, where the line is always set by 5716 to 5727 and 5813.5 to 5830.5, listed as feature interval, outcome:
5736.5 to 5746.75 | -0.8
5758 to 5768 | 0.2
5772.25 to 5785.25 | 0.1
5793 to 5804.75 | -0.4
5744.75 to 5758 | 0.0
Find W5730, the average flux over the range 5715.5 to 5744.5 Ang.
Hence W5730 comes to 138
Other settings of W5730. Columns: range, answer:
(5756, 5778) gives 134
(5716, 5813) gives 136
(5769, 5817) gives 137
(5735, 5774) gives 136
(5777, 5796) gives 132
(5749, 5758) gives 132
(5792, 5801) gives 138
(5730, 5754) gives 140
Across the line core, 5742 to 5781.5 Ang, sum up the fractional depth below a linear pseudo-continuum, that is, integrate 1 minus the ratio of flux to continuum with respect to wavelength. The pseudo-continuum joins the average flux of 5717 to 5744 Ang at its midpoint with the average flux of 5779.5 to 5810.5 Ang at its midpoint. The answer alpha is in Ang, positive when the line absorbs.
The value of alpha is 0.9 Ang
